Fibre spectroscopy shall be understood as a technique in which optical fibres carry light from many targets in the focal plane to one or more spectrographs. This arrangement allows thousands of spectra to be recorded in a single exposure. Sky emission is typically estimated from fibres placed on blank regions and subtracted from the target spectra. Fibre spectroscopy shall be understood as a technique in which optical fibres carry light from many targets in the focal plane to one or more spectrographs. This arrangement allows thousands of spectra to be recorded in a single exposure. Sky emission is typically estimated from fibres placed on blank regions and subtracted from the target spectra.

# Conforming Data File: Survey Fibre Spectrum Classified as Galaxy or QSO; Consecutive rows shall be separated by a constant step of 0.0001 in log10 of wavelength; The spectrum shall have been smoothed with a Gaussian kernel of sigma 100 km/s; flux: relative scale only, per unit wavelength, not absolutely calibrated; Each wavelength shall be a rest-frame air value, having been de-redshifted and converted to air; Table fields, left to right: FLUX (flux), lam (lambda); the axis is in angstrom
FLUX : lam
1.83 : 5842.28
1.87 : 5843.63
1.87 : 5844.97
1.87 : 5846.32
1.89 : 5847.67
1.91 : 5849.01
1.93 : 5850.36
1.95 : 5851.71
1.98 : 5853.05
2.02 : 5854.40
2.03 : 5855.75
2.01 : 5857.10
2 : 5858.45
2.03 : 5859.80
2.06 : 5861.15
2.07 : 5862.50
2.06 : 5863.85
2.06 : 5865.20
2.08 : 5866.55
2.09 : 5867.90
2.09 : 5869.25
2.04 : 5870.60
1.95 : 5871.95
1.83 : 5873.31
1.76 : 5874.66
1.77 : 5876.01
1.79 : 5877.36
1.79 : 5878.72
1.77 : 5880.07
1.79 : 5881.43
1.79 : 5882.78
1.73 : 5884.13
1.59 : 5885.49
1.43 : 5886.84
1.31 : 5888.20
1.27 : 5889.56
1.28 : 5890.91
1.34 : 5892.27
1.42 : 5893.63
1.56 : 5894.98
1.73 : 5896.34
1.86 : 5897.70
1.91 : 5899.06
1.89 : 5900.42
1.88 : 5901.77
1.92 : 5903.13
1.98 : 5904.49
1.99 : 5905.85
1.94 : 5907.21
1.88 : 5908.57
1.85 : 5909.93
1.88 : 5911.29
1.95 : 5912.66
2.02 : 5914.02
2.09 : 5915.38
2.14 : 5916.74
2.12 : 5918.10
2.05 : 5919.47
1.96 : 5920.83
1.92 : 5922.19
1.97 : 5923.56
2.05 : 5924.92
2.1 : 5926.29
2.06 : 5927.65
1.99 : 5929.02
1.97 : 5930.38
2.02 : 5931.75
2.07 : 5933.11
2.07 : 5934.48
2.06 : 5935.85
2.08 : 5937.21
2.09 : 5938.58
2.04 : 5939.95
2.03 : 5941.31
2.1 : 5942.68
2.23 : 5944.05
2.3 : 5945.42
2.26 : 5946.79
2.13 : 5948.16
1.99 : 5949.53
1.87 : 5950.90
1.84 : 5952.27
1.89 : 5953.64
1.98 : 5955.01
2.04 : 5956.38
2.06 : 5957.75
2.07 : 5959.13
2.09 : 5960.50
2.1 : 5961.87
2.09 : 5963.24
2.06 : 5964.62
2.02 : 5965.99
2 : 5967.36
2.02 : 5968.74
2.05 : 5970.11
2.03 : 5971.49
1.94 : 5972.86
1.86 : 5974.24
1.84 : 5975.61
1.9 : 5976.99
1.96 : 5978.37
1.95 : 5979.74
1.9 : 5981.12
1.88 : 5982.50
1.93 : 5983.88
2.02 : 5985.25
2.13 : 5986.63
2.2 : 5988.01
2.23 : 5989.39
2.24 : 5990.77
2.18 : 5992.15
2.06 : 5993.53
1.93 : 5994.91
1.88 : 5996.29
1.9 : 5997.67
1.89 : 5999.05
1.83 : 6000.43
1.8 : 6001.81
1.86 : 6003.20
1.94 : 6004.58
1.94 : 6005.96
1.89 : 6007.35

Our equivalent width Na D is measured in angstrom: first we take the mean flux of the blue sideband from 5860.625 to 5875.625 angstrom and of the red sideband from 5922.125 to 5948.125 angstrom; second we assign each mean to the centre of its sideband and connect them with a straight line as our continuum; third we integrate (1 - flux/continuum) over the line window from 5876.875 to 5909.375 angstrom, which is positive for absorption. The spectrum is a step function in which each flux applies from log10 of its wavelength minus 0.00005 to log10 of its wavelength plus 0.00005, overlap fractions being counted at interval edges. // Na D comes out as 5.3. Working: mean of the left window 2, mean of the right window 2.08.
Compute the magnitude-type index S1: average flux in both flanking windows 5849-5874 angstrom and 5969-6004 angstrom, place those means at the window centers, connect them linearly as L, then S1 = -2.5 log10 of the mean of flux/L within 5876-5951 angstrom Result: 0.06 mag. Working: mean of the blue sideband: 2.01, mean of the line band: 1.9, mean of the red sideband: 1.98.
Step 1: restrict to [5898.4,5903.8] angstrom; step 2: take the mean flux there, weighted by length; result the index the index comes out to 1.9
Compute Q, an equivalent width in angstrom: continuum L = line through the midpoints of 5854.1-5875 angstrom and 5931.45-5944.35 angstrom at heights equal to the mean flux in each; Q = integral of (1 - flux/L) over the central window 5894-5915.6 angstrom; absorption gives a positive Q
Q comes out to 1.73 angstrom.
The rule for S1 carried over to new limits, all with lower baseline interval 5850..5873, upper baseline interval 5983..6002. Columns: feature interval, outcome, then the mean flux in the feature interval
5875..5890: 0.223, 1.65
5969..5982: 0.045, 1.94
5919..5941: -0.005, 2.03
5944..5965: -0.019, 2.06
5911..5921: -0.006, 2.03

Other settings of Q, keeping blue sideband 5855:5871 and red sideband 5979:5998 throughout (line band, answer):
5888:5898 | 2.8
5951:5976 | 0.5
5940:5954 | -0.2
